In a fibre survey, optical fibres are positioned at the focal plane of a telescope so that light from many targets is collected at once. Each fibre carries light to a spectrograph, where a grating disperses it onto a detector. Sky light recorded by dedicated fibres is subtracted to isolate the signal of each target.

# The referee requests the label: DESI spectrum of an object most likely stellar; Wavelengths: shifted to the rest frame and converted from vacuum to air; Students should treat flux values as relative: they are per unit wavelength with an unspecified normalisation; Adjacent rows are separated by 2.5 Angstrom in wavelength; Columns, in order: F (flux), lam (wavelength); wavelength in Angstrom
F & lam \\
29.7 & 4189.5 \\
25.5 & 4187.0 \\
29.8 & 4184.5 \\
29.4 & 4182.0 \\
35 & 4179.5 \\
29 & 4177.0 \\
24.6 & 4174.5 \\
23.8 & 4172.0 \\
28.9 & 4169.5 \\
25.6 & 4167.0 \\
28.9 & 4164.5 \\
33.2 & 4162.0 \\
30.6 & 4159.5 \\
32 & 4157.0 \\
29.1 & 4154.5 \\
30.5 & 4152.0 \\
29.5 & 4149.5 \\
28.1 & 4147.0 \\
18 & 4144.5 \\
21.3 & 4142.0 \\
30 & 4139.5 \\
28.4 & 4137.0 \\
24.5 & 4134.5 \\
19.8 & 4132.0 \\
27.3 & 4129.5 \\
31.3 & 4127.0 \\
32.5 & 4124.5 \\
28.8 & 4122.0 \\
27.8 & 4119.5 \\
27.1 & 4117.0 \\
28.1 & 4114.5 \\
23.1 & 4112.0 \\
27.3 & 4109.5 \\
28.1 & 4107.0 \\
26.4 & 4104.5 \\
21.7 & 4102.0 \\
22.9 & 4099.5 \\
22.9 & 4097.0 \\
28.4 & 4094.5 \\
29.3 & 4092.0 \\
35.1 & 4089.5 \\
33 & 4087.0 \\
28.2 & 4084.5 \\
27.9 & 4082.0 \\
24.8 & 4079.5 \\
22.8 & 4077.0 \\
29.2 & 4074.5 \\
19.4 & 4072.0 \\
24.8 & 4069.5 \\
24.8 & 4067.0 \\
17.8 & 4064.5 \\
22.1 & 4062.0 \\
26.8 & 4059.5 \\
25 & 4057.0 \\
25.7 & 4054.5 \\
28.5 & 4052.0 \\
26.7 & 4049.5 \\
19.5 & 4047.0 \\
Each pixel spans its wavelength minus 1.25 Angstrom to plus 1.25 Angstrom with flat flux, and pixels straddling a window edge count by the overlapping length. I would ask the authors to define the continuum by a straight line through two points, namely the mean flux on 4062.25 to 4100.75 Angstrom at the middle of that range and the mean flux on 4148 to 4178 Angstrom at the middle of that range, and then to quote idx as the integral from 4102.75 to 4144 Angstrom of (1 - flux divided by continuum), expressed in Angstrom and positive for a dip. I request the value 1.0 Angstrom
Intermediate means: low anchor 26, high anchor 28.8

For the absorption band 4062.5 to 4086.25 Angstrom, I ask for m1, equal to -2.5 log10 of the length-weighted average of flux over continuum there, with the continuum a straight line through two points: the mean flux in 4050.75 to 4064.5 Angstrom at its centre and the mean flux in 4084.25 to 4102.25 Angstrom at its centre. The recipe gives 0.08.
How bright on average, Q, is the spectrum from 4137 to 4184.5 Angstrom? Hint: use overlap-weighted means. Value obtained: 28.2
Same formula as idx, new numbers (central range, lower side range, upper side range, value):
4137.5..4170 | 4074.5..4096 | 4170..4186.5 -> 0.5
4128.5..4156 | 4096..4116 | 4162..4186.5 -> 0.9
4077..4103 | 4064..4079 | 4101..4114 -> -2.9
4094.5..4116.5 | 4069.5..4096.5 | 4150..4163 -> 2.5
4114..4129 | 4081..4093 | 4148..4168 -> 0.6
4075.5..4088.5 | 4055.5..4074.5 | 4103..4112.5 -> -1.5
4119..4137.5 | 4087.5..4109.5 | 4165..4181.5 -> -0.1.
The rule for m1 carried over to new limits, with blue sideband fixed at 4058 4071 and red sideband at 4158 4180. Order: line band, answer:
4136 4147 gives 0.10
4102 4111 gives -0.04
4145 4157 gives -0.04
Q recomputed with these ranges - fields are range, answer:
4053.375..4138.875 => 26.3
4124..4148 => 25.9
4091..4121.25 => 26.1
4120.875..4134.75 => 27.6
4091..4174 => 27.1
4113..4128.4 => 29.1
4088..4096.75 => 30.1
